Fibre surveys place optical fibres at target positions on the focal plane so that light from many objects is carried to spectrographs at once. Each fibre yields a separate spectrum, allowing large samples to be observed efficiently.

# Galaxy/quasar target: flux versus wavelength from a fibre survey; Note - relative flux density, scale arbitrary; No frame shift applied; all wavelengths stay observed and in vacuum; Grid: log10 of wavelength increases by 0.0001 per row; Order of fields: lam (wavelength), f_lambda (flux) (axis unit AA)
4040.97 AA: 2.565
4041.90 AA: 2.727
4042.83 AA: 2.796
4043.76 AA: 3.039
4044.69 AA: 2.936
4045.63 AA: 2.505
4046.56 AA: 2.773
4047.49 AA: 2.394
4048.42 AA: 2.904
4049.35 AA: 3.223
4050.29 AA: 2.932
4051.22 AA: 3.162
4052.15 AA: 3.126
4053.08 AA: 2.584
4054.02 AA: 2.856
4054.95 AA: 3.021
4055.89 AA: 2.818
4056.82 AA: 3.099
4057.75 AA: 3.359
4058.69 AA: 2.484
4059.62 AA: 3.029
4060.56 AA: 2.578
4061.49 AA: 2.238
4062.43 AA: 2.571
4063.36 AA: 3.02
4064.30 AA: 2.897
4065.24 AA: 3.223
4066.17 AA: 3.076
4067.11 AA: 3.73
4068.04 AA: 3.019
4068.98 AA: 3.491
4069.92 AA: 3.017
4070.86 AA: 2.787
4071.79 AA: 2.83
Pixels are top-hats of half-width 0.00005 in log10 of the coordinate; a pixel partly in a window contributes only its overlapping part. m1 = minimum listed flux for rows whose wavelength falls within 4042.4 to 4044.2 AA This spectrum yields 2.796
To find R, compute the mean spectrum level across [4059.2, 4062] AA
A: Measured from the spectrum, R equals 2.6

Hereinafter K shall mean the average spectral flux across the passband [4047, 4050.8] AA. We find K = 2.87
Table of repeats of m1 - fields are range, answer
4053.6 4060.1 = 2.484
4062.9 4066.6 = 2.897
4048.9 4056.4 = 2.584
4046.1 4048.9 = 2.394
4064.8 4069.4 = 3.019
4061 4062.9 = 2.238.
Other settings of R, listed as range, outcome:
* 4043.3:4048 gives 2.73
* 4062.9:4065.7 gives 3.04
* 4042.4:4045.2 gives 2.91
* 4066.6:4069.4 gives 3.41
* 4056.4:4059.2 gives 2.98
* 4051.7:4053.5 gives 2.86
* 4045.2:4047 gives 2.64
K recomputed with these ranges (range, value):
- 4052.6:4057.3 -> 2.88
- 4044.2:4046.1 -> 2.72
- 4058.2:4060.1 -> 2.75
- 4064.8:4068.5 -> 3.27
